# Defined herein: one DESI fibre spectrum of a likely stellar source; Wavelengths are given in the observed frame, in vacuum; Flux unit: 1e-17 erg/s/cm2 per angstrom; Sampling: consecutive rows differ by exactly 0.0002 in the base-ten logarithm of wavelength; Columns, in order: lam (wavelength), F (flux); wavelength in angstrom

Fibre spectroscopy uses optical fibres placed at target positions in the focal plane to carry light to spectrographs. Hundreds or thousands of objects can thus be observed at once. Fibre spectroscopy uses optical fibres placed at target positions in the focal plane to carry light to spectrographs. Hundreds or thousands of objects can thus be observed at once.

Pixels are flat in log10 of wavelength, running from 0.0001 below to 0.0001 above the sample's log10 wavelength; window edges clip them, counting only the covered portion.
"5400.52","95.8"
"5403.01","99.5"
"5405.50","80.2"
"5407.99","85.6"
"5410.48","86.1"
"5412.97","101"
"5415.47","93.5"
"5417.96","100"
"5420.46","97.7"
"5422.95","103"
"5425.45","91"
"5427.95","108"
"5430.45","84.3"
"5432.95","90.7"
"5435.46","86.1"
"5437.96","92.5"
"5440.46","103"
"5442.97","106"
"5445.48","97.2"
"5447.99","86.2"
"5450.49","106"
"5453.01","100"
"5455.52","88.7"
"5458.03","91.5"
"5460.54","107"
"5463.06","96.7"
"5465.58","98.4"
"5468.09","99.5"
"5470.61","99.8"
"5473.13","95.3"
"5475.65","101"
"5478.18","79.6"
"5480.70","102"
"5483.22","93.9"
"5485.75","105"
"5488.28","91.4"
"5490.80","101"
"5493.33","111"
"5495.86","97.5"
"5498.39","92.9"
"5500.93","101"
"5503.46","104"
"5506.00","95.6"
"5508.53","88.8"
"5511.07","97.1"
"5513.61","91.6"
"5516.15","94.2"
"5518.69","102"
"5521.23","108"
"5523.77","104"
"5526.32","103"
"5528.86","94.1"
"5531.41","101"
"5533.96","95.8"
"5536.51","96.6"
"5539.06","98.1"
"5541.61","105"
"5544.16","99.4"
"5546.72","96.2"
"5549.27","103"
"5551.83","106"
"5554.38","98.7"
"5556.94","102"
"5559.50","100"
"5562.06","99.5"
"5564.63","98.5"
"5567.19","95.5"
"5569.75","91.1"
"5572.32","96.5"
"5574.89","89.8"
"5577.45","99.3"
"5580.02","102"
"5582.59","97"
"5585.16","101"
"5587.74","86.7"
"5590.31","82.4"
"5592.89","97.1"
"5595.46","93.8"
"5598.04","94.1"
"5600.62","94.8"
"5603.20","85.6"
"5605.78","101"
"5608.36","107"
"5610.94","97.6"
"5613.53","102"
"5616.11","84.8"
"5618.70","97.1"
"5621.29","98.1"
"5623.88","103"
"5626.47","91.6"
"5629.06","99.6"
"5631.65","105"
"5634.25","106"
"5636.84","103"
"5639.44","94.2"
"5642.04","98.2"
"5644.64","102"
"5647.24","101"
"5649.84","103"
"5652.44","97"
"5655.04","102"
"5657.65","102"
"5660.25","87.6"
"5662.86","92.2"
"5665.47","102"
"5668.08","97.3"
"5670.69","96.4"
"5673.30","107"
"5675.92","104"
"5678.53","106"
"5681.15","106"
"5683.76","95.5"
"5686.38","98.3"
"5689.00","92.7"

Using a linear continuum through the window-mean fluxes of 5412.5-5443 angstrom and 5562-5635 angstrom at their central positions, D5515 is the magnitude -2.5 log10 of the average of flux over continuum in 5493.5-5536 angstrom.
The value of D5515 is -0.024 mag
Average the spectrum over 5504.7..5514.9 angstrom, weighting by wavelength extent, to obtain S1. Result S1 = 93.3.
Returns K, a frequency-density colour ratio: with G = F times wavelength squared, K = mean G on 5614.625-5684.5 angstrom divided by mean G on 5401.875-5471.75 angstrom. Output 1.12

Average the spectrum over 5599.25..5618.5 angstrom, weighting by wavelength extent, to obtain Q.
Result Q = 96.2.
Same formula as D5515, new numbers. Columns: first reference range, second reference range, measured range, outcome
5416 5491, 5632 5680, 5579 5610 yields 0.04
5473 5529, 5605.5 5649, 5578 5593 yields 0.05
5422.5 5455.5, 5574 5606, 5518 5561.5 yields -0.07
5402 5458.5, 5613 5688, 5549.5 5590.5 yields 0.01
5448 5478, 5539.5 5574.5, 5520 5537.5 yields -0.02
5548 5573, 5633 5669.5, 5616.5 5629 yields 0.03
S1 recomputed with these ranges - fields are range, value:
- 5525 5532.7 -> 99.3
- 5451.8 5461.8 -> 96.8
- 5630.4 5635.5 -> 105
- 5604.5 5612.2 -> 102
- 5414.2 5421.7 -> 97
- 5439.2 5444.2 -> 104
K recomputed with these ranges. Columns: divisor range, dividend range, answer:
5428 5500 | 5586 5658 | 1.07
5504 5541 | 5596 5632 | 1.02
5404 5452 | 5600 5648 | 1.12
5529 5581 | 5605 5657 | 1.04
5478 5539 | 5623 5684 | 1.07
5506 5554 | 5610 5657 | 1.04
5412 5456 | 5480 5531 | 1.05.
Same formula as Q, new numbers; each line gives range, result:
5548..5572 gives 99.2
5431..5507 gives 97.2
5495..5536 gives 98.1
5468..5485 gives 95.9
